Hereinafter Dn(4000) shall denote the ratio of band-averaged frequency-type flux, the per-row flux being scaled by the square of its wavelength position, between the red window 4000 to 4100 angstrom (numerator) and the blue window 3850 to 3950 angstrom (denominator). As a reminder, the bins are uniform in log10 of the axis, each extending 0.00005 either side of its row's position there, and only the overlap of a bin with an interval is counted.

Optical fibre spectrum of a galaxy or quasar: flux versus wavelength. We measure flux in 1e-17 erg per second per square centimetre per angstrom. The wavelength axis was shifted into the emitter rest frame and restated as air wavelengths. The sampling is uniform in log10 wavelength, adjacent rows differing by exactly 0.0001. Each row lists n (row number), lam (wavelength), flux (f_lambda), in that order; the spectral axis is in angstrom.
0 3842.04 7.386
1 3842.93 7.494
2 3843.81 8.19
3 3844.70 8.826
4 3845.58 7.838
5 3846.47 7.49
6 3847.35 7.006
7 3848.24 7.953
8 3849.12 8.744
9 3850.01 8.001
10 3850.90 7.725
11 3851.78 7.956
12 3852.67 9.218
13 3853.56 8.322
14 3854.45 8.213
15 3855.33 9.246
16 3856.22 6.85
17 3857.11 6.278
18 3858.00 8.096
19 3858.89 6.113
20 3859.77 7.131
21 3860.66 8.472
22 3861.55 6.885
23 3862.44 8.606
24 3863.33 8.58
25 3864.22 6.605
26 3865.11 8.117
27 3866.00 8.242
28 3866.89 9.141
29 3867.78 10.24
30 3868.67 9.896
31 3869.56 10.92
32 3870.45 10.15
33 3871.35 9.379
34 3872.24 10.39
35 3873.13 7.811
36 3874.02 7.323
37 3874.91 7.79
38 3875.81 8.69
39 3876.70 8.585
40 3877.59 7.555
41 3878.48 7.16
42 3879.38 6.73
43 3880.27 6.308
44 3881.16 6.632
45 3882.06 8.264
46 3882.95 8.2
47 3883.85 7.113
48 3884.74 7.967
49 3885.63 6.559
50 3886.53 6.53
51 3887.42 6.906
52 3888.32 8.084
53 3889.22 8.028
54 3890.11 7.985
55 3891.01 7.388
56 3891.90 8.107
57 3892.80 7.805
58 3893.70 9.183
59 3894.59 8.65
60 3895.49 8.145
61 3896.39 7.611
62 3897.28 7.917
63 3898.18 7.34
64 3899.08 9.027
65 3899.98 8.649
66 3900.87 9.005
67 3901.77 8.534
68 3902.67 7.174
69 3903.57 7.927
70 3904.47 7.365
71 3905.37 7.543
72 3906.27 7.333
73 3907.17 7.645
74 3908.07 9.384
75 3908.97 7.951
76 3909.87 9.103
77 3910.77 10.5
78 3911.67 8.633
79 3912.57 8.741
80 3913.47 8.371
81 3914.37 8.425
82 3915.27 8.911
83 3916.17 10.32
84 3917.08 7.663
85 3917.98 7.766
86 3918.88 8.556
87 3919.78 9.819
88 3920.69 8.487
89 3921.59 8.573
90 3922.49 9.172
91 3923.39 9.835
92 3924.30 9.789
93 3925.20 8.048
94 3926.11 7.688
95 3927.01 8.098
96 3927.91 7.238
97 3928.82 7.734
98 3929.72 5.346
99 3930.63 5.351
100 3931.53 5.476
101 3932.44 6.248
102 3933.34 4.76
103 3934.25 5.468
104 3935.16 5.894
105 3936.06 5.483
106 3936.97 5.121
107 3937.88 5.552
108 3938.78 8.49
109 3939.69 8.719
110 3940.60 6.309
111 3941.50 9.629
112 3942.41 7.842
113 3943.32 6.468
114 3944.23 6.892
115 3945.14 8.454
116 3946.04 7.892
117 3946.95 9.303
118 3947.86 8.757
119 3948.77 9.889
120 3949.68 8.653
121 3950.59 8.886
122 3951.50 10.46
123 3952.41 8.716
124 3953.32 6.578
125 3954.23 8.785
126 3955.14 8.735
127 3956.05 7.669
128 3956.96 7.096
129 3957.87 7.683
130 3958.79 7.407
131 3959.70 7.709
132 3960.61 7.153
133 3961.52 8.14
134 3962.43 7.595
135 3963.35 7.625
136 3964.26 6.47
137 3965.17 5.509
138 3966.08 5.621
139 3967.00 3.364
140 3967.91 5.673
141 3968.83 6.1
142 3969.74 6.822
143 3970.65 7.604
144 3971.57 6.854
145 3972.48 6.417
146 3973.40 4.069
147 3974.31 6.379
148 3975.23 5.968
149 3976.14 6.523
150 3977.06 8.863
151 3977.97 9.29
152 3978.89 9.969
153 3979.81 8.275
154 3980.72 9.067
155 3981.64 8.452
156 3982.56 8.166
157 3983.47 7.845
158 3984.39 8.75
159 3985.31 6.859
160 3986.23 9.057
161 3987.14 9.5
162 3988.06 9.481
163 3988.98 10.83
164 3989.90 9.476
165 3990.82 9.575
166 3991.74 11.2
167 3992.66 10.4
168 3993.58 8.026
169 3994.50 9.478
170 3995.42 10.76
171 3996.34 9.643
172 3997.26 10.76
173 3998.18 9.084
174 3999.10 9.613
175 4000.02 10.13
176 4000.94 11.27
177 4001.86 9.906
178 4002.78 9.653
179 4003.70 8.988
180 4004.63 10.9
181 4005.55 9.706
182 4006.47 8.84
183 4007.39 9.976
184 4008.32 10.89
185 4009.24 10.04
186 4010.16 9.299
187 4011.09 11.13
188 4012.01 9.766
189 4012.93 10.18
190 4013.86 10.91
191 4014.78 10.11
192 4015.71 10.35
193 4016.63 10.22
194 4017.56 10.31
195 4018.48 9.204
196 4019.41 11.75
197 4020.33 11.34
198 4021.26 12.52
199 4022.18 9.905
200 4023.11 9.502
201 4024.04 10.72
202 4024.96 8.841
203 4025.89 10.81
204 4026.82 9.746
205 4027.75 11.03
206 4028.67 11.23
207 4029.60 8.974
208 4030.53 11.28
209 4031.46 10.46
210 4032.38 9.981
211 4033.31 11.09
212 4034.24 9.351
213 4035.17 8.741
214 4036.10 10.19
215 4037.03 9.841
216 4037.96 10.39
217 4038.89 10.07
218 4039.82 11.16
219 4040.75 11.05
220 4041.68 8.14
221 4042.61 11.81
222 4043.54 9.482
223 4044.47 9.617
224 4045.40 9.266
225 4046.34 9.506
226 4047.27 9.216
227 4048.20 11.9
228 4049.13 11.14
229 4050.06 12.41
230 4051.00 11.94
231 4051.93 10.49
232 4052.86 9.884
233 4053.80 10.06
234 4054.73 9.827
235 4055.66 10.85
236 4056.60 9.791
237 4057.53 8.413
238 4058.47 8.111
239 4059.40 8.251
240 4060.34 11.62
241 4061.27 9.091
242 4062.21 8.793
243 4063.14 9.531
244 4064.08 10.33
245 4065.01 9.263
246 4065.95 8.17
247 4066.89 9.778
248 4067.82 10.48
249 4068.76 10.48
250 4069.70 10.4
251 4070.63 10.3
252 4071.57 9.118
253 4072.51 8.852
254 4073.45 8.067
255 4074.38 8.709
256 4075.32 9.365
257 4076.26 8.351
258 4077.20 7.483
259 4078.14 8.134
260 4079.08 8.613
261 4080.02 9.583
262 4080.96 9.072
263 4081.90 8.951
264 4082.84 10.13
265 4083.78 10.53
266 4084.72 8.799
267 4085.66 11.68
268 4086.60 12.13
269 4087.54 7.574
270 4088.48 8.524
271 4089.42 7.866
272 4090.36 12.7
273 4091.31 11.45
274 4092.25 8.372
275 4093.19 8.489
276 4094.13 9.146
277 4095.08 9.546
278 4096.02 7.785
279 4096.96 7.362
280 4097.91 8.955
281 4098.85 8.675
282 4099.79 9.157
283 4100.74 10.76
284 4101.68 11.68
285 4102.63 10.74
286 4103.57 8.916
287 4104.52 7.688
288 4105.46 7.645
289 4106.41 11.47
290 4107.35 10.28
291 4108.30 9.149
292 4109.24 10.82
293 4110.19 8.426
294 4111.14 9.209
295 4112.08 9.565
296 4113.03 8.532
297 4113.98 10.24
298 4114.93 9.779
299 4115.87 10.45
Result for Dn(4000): 1.3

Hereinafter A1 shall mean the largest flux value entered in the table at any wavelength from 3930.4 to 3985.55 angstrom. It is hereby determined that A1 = 10.46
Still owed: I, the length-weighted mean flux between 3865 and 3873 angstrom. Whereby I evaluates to 9.6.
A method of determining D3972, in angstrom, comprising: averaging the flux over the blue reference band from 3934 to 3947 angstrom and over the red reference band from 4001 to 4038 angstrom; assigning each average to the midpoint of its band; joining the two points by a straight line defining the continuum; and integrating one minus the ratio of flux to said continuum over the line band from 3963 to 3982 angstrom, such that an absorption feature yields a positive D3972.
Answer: 3.4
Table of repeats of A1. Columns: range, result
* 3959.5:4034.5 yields 12.52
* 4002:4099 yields 12.7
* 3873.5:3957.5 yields 10.5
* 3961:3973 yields 8.14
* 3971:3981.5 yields 9.969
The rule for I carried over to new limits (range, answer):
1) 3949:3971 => 7.36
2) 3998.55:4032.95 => 10.3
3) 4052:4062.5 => 9.56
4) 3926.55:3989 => 7.41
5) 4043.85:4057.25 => 10.4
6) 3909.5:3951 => 7.87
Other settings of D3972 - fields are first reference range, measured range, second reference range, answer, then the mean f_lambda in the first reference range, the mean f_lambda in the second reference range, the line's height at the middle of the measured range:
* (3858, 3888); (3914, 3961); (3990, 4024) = 6.5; 8.03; 10.1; 9.05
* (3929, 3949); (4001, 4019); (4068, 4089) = -4.2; 6.95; 9.32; 8.16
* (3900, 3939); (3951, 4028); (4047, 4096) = -1.8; 7.78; 9.63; 8.64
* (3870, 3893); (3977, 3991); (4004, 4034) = 1.1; 7.82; 10.3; 9.69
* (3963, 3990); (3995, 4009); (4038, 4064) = -2.8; 7.47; 10.1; 8.36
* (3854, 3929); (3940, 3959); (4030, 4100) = 1.1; 8.2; 9.67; 8.69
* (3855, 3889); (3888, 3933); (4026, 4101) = 1.0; 7.98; 9.71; 8.33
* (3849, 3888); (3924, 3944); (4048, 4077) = 4.1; 8.03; 9.76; 8.61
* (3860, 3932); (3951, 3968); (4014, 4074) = 3.2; 8.16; 10.1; 8.98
